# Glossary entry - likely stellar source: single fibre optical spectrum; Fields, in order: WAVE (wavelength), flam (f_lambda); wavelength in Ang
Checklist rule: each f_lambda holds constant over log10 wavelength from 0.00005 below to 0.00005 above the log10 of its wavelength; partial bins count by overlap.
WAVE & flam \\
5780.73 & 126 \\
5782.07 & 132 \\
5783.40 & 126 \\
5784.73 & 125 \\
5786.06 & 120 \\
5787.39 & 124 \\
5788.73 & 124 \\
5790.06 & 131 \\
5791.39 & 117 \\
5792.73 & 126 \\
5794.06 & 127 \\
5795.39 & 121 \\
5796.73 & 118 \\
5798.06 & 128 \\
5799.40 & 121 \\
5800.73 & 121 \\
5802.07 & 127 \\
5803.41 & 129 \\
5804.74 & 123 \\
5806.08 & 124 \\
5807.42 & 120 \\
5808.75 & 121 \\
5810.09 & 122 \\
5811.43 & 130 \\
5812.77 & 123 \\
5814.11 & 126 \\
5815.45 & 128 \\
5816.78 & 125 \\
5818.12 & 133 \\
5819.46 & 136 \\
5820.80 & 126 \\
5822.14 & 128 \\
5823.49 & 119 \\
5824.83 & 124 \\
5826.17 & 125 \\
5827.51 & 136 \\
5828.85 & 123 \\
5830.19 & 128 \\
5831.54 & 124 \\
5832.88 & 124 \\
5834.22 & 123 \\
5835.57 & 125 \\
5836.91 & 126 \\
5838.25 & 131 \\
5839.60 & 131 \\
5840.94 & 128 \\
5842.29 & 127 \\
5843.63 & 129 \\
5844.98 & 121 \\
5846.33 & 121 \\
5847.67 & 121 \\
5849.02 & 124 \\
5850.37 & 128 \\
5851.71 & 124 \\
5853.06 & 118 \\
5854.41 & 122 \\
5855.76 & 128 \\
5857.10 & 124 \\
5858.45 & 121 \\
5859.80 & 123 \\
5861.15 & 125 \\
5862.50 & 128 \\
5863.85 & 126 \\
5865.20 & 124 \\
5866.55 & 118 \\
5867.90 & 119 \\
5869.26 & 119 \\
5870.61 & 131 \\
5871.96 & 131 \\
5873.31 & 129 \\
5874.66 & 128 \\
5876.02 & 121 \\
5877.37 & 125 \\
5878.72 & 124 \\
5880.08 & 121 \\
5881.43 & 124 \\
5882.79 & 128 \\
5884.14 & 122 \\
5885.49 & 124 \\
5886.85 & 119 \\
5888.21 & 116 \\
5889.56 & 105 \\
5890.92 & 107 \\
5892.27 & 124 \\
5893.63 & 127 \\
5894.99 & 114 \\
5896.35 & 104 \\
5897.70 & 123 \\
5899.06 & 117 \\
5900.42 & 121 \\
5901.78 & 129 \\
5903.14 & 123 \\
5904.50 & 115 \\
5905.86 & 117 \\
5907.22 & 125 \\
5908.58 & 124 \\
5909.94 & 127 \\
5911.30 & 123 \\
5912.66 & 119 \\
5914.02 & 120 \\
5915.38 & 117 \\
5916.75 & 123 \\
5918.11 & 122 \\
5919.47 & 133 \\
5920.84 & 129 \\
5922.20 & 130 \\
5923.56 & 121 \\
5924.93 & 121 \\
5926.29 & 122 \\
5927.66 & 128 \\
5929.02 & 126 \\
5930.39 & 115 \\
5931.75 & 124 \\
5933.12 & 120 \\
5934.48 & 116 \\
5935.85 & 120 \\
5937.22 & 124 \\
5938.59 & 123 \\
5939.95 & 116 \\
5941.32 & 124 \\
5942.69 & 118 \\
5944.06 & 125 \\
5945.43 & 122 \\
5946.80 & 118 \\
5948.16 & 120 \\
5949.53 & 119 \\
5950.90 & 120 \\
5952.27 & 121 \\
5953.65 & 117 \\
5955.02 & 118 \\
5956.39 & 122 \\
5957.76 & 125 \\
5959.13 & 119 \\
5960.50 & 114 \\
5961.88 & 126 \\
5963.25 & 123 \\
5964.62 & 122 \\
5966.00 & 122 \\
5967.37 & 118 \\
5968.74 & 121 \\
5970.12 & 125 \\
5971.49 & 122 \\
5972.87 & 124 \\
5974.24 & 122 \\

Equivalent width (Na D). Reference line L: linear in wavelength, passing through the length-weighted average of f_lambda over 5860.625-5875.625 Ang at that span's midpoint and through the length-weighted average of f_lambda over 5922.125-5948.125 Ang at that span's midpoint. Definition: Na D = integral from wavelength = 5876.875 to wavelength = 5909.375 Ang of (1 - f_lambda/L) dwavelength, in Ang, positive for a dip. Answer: 1.0 Ang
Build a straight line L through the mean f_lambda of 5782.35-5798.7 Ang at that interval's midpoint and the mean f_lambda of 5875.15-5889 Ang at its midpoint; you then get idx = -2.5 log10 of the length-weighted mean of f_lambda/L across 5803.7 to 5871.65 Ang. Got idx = -0.02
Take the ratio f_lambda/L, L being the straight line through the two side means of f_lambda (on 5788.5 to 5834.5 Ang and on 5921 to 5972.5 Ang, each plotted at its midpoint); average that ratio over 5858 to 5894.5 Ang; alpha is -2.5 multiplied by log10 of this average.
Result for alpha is 0.008 mag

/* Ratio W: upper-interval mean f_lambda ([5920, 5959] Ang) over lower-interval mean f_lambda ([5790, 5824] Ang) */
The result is 0.97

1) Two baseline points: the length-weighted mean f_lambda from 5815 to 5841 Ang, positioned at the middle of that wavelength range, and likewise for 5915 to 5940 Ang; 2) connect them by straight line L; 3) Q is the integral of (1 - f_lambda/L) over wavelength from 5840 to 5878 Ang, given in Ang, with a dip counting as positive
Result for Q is 0.4 Ang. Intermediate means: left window 127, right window 123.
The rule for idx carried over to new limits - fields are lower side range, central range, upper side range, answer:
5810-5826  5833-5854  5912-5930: 0.008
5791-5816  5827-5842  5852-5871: -0.031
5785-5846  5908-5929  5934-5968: -0.021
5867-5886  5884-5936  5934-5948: 0.015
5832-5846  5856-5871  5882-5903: -0.005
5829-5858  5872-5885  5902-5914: -0.015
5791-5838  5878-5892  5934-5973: 0.034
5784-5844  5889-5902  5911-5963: 0.055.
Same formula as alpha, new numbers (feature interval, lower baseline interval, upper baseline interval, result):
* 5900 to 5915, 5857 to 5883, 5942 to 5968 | 0.01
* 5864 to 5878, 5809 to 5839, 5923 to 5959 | 0.00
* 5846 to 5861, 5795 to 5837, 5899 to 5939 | 0.01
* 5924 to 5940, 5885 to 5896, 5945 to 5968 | -0.02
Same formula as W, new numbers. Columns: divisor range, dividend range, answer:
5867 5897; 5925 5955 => 1.00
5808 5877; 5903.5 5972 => 0.97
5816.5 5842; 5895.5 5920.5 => 0.95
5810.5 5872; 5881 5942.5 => 0.97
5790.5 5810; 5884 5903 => 0.96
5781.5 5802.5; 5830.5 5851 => 1.01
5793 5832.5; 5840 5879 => 0.99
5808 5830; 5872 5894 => 0.96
